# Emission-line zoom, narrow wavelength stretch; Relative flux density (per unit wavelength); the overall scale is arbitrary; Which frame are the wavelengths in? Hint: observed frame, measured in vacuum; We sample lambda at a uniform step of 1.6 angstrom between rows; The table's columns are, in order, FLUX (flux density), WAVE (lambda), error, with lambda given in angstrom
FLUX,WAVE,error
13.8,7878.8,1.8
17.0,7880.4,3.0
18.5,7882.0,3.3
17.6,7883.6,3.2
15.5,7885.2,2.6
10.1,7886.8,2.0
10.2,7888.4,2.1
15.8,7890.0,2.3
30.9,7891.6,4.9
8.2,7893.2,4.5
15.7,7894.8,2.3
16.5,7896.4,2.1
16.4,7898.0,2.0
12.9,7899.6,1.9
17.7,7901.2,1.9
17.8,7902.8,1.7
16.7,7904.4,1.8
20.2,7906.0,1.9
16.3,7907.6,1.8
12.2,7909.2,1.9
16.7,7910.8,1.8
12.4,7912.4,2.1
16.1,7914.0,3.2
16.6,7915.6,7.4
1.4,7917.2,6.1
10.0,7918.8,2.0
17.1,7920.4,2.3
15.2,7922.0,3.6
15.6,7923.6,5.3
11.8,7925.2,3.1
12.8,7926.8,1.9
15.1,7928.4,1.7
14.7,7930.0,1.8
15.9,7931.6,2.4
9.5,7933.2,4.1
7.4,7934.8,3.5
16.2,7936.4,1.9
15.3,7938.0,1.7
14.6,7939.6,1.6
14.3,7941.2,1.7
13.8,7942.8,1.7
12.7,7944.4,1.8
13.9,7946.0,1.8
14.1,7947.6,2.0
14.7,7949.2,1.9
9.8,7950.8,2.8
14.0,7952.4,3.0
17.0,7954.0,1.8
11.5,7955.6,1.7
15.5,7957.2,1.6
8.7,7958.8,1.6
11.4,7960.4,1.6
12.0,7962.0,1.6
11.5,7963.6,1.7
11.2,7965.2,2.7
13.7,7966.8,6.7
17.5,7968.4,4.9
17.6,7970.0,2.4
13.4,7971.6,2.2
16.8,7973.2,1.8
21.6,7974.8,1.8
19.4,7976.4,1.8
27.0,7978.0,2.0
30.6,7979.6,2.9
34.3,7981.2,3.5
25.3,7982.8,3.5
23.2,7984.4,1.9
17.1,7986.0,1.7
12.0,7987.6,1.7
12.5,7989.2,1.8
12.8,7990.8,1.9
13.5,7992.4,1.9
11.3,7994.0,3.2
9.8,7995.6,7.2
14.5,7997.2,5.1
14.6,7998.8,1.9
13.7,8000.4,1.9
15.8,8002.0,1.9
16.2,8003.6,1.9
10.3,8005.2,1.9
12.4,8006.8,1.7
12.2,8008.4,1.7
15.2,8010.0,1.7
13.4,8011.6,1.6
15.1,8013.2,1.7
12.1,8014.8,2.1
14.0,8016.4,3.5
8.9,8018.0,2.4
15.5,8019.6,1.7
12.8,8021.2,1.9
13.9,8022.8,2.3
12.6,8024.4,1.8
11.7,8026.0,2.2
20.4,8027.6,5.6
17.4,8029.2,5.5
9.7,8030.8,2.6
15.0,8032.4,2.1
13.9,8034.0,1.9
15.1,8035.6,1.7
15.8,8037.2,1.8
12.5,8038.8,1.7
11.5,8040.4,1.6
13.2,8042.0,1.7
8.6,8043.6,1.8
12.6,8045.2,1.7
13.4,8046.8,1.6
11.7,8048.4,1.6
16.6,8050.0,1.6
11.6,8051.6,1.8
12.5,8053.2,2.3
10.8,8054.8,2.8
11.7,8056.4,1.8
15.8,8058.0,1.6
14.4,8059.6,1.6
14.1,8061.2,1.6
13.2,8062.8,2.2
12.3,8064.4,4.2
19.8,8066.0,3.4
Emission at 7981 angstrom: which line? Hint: [O III] 5007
